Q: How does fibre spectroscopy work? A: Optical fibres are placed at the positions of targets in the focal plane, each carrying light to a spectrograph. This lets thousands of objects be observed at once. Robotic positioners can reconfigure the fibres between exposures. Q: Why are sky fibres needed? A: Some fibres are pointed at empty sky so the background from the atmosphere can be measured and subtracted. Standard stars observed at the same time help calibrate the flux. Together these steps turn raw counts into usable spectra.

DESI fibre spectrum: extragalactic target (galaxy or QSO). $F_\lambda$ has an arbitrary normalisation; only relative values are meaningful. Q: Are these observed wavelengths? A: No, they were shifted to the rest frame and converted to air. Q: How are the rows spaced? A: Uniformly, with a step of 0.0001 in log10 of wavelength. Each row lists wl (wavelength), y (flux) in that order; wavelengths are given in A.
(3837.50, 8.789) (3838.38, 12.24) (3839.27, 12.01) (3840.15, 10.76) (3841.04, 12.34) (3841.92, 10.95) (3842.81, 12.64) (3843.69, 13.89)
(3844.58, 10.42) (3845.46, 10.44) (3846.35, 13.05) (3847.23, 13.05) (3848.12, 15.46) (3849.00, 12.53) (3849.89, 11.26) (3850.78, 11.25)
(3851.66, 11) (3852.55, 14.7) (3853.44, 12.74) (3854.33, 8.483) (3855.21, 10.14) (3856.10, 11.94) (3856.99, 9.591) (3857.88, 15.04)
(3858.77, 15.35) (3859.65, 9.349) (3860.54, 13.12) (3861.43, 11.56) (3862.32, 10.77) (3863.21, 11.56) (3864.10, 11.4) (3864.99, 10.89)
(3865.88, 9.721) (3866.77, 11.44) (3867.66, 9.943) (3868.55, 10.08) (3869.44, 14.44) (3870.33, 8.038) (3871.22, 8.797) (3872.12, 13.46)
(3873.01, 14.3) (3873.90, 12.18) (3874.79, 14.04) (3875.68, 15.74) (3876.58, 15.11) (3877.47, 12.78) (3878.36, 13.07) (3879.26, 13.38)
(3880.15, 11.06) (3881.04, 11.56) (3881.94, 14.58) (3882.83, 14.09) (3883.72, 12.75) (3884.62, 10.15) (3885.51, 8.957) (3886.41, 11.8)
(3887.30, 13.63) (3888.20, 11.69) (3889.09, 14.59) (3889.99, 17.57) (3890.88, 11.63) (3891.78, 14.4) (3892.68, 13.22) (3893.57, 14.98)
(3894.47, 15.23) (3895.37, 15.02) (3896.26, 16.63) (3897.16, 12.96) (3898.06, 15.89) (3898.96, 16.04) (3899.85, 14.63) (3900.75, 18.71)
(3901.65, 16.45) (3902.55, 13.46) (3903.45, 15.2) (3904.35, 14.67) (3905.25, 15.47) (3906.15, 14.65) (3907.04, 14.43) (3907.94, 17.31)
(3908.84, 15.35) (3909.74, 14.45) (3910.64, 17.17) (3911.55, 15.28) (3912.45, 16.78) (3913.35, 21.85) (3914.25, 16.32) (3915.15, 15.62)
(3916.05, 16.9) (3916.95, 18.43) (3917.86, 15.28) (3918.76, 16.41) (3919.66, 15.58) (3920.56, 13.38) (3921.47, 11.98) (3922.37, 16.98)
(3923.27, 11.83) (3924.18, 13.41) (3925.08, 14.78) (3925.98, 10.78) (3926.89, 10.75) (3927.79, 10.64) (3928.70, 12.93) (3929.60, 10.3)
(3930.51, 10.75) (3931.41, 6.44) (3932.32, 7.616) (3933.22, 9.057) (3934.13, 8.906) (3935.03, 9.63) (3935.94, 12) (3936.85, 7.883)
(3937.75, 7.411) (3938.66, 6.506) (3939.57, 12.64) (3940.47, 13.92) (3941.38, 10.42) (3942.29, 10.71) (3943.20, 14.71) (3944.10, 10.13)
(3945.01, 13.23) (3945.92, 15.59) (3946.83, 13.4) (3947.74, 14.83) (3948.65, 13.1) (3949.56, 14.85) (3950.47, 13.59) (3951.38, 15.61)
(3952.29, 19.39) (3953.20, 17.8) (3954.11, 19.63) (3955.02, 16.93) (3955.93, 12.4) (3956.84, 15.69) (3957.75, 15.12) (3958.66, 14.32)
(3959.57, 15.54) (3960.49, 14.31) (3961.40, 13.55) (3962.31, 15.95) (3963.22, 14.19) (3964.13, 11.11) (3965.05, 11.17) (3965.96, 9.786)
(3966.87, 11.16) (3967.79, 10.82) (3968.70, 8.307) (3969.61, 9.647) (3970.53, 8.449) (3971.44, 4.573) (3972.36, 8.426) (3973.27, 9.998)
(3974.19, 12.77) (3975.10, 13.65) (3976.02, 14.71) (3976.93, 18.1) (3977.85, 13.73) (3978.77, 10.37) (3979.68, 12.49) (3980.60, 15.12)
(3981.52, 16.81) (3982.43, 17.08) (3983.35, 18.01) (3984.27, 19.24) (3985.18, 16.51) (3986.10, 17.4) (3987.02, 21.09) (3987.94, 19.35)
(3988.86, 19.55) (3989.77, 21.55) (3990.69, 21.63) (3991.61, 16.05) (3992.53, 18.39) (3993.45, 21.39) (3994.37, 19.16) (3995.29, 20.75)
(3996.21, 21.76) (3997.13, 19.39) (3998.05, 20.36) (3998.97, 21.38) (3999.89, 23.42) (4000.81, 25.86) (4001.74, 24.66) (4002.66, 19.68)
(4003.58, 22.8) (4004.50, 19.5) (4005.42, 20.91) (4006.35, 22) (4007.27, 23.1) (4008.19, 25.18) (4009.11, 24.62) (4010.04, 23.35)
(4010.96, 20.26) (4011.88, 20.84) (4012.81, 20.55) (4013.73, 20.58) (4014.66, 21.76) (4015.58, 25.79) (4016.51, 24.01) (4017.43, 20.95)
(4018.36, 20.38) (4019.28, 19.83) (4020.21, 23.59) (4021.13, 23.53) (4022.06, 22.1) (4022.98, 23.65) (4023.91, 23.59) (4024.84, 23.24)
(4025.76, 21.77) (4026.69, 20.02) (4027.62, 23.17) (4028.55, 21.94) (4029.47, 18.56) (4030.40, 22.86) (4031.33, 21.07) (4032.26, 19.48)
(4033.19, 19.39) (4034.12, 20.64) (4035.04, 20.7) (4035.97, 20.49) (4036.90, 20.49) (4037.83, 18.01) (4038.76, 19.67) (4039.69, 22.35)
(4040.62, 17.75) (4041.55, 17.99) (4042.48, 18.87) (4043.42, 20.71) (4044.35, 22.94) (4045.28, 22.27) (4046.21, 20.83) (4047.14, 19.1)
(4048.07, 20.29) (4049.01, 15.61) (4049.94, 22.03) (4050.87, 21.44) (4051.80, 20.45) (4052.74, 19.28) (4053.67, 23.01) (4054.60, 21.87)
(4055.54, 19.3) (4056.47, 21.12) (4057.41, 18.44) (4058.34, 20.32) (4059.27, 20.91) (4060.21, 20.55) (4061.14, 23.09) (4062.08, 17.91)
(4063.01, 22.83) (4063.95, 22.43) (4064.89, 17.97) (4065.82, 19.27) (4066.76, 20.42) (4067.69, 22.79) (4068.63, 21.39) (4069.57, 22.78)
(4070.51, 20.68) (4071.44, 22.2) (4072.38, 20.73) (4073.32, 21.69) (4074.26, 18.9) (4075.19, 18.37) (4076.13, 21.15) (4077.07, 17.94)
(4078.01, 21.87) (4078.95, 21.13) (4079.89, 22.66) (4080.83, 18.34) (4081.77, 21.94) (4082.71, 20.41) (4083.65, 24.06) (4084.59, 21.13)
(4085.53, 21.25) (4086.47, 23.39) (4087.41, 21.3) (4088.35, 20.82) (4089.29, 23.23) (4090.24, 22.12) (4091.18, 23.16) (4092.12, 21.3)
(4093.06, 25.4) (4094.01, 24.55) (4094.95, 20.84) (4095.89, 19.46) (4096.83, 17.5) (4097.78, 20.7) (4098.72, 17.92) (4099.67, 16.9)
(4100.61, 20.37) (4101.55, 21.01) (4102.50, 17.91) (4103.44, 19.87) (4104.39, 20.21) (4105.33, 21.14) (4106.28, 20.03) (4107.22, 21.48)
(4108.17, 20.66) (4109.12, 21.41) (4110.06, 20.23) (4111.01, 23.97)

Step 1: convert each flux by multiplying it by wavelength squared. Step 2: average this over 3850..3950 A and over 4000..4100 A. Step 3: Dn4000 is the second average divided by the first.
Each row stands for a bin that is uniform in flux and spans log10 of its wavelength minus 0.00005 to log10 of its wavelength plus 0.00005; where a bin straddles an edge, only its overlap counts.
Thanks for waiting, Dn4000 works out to 1.8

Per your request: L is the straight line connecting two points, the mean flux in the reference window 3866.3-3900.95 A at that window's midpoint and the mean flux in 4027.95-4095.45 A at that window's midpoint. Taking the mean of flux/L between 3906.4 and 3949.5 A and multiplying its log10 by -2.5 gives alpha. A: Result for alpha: 0.15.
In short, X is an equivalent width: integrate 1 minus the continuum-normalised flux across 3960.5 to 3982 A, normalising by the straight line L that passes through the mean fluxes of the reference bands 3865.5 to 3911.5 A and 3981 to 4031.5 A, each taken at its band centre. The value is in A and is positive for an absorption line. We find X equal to 7.9 A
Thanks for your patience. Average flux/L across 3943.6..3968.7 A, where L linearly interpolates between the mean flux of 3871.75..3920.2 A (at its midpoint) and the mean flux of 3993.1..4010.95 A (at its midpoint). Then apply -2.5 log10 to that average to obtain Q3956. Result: 0.31 mag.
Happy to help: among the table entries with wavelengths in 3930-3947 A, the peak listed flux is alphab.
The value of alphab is 15.59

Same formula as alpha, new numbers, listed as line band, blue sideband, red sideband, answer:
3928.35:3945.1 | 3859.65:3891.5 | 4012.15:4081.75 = 0.44 mag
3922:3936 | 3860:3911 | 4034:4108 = 0.35 mag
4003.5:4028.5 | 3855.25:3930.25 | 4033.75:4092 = -0.18 mag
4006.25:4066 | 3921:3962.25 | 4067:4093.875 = -0.14 mag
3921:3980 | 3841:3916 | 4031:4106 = 0.29 mag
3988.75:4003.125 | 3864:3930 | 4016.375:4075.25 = -0.14 mag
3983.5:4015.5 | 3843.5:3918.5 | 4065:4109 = -0.18 mag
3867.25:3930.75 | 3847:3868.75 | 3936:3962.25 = -0.11 mag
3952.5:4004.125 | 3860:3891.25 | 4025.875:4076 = 0.07 mag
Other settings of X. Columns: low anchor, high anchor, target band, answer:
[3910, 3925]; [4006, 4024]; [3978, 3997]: 2.3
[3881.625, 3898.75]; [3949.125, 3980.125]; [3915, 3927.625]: -0.8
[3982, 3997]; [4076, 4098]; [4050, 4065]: 0.0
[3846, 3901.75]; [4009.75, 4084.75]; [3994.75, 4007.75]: -2.1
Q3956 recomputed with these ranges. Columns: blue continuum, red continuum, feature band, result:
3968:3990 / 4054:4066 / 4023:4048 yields -0.12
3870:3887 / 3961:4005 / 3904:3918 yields -0.19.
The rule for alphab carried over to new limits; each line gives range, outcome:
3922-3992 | 21.63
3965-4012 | 25.86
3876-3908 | 18.71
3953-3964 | 19.63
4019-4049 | 23.65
